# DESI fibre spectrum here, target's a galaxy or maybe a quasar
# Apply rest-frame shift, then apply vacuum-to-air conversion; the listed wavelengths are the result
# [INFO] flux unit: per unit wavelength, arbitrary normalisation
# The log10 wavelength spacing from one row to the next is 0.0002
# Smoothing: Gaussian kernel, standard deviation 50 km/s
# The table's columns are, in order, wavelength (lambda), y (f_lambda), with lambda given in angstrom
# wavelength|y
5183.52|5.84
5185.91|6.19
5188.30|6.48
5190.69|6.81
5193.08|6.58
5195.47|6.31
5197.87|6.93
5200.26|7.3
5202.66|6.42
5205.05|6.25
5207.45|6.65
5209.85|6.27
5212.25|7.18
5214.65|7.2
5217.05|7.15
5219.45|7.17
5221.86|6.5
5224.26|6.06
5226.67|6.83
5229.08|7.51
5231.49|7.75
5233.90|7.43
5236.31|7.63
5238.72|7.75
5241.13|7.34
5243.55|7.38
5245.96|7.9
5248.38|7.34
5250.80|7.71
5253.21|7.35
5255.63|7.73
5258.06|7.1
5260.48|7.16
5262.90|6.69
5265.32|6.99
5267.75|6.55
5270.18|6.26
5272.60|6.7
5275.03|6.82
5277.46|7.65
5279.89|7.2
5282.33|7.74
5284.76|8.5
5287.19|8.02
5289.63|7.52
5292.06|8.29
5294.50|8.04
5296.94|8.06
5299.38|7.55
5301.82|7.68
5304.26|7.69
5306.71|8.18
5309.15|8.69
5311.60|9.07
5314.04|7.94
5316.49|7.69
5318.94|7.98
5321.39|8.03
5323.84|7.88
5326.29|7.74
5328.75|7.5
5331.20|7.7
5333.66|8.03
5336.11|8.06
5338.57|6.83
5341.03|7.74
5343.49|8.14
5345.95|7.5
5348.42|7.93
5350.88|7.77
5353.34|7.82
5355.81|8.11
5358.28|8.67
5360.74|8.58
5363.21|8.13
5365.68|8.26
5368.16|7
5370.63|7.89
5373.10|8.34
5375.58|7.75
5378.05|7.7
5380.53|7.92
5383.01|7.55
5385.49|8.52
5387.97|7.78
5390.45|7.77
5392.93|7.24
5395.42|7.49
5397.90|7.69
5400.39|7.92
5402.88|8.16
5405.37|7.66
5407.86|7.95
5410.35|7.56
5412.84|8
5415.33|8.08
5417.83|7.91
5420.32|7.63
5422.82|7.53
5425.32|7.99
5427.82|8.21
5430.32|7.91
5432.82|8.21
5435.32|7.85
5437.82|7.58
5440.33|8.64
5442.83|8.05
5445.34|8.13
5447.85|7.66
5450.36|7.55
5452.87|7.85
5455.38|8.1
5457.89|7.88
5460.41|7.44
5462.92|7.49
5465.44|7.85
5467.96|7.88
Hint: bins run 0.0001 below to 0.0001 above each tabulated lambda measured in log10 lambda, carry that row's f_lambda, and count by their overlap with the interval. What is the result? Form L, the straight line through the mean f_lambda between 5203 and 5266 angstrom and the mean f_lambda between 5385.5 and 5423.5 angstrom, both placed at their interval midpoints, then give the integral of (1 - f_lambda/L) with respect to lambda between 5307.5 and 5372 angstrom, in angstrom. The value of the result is -3.5 angstrom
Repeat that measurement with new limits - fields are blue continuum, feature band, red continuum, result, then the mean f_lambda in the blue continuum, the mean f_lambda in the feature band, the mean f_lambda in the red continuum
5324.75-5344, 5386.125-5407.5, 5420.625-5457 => 0.3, 7.7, 7.75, 7.94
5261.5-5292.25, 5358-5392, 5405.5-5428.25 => -1.3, 7.27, 7.97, 7.85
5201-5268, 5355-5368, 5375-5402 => -1.0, 7.12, 8.24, 7.76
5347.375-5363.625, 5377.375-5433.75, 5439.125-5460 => 1.4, 8.15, 7.84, 7.96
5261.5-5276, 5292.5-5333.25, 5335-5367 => -3.4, 6.67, 7.97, 7.96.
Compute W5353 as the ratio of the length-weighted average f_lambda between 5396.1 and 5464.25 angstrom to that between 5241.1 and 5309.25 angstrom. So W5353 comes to 1.05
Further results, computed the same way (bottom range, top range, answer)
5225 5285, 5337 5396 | 1.08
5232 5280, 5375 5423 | 1.08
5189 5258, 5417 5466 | 1.11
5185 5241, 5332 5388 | 1.15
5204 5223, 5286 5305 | 1.16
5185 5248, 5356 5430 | 1.13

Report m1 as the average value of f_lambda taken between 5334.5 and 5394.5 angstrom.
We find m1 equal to 7.87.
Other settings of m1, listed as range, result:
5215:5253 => 7.3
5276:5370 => 7.92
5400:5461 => 7.9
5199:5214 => 6.7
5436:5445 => 8.08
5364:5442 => 7.86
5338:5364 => 7.95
